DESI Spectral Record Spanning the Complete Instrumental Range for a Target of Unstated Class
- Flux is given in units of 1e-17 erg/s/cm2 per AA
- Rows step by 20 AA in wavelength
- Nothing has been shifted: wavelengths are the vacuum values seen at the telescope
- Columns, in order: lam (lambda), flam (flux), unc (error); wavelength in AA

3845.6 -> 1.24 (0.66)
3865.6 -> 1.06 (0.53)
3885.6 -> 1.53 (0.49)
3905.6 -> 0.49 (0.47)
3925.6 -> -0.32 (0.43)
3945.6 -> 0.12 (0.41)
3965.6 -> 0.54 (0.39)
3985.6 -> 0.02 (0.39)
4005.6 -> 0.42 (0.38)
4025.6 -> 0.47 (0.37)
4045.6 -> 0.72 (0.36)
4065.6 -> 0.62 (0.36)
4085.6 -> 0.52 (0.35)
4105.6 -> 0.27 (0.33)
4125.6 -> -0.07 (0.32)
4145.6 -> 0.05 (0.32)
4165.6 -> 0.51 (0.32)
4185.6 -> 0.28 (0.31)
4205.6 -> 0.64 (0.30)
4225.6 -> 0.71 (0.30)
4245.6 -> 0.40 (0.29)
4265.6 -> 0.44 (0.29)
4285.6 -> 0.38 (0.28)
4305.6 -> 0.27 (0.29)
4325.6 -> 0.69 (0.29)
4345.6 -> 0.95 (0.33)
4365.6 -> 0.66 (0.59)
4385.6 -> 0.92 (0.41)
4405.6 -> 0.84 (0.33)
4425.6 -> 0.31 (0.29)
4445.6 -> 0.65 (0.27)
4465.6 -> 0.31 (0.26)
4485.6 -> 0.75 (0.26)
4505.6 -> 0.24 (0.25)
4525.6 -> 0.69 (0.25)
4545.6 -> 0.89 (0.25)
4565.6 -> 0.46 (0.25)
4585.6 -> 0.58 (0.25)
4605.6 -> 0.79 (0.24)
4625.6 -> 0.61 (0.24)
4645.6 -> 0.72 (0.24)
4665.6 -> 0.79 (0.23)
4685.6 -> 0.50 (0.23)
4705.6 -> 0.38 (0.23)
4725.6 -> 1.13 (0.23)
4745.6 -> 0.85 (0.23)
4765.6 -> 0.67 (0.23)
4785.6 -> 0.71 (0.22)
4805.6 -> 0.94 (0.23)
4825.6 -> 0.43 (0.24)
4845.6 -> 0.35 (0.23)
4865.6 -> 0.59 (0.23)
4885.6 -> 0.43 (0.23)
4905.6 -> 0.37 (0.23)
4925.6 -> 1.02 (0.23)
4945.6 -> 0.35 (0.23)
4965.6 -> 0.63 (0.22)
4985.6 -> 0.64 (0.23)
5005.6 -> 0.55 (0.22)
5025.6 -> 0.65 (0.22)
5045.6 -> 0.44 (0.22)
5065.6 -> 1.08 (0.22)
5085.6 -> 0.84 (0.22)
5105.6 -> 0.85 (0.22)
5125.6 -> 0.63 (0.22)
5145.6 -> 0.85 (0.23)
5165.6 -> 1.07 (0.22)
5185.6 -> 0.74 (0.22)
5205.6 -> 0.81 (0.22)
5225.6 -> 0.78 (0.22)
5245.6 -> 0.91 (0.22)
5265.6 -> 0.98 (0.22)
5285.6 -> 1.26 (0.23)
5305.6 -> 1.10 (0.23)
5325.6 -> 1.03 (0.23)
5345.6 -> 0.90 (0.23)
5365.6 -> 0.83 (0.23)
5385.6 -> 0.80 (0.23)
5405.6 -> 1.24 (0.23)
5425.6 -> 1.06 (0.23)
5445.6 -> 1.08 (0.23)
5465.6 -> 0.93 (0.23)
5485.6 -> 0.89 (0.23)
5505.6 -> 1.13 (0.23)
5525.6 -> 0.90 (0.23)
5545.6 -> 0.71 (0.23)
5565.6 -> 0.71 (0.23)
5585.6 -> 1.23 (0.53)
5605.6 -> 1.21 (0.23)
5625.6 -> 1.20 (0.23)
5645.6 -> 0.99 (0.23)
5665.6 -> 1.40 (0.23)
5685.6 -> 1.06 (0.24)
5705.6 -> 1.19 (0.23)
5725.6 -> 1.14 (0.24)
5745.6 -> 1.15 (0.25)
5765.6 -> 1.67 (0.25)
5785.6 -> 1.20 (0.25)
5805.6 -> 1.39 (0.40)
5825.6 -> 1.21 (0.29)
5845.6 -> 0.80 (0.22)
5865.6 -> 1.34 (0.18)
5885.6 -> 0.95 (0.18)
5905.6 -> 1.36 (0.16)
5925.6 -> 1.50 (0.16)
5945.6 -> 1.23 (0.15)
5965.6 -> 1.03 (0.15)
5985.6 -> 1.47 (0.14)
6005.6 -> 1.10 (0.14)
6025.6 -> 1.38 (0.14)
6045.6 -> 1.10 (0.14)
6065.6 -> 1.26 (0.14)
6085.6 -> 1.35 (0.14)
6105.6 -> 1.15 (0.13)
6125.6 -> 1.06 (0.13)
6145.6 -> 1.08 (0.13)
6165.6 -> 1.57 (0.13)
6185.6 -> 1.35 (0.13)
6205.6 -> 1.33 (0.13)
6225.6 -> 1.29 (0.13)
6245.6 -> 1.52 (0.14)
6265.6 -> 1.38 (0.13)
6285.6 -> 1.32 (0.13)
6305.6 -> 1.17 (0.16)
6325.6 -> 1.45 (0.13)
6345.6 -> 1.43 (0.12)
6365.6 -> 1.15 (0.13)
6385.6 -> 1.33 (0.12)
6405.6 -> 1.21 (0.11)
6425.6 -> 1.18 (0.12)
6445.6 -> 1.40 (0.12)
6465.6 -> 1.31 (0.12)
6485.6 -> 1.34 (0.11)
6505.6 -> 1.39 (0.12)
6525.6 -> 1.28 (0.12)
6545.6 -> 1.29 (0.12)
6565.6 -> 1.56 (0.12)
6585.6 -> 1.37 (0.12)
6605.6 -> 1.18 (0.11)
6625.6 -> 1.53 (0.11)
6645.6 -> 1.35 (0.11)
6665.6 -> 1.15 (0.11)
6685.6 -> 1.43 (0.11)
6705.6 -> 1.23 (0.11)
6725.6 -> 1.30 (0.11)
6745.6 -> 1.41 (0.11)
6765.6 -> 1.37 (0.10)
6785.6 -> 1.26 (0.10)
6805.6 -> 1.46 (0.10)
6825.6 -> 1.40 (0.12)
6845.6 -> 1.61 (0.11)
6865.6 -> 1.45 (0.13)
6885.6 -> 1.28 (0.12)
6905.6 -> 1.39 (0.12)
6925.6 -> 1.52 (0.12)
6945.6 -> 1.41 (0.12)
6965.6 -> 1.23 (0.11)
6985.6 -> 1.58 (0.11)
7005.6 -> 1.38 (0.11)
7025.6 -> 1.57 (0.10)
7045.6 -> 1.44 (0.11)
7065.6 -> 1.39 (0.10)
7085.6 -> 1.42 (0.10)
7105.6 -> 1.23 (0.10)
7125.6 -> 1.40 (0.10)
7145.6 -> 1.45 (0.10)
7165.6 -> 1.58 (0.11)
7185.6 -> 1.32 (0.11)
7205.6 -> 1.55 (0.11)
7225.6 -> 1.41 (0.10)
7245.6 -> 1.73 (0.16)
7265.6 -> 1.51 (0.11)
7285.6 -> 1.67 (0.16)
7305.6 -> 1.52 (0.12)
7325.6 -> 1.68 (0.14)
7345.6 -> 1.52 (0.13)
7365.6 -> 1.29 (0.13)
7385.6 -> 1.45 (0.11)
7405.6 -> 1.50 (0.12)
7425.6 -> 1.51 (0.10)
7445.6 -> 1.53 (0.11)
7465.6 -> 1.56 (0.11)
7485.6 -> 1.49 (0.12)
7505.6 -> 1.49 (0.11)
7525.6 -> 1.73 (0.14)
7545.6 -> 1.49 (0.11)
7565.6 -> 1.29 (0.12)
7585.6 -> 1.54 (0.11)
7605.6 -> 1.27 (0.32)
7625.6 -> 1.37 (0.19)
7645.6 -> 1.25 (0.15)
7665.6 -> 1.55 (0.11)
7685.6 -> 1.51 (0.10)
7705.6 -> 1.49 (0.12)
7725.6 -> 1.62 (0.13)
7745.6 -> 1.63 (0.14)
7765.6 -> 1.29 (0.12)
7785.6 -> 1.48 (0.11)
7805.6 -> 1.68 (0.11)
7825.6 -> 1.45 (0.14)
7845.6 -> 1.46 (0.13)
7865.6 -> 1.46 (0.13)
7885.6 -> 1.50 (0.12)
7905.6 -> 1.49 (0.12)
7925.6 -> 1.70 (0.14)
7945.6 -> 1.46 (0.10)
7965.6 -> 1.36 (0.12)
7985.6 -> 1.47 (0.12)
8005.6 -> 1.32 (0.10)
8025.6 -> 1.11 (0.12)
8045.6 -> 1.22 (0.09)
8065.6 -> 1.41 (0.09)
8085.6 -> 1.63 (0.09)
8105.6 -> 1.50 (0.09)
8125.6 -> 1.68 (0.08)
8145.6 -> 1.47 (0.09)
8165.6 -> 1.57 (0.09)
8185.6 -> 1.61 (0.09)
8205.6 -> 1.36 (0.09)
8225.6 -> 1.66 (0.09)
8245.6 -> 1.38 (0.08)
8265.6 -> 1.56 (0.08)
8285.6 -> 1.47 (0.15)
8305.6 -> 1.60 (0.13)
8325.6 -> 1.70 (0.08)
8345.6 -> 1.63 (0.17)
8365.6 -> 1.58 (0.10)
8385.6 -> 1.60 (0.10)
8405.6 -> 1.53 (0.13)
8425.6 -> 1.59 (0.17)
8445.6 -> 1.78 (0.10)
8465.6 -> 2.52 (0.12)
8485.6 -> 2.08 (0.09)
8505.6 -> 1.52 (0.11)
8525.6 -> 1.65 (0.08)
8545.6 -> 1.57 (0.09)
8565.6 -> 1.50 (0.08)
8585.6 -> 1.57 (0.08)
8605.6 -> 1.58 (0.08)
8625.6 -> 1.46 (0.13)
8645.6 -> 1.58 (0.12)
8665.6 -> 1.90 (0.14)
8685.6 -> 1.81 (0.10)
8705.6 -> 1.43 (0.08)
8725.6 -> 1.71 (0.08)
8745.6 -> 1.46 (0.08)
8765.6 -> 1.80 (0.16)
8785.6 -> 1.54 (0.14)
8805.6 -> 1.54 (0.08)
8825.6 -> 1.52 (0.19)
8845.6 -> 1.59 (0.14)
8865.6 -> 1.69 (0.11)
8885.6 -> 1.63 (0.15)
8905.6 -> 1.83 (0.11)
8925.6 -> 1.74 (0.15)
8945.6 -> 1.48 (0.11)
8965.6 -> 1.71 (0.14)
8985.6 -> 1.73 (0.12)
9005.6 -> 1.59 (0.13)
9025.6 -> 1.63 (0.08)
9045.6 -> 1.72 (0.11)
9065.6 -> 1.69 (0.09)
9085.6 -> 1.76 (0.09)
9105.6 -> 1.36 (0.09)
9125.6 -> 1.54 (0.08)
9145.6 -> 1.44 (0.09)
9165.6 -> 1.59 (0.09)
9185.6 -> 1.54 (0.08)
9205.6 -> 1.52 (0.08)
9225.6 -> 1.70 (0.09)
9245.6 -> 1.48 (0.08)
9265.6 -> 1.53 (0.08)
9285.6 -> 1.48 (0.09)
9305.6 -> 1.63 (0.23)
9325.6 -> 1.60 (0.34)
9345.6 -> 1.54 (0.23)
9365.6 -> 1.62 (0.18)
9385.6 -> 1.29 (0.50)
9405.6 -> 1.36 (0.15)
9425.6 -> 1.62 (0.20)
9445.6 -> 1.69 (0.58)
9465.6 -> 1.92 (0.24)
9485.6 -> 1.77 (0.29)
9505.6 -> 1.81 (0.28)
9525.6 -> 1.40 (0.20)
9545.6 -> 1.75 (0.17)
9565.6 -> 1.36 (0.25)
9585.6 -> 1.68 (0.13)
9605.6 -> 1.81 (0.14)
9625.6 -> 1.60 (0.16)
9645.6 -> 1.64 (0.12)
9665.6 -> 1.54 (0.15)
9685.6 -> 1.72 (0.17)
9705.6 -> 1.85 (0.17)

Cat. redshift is 0.289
